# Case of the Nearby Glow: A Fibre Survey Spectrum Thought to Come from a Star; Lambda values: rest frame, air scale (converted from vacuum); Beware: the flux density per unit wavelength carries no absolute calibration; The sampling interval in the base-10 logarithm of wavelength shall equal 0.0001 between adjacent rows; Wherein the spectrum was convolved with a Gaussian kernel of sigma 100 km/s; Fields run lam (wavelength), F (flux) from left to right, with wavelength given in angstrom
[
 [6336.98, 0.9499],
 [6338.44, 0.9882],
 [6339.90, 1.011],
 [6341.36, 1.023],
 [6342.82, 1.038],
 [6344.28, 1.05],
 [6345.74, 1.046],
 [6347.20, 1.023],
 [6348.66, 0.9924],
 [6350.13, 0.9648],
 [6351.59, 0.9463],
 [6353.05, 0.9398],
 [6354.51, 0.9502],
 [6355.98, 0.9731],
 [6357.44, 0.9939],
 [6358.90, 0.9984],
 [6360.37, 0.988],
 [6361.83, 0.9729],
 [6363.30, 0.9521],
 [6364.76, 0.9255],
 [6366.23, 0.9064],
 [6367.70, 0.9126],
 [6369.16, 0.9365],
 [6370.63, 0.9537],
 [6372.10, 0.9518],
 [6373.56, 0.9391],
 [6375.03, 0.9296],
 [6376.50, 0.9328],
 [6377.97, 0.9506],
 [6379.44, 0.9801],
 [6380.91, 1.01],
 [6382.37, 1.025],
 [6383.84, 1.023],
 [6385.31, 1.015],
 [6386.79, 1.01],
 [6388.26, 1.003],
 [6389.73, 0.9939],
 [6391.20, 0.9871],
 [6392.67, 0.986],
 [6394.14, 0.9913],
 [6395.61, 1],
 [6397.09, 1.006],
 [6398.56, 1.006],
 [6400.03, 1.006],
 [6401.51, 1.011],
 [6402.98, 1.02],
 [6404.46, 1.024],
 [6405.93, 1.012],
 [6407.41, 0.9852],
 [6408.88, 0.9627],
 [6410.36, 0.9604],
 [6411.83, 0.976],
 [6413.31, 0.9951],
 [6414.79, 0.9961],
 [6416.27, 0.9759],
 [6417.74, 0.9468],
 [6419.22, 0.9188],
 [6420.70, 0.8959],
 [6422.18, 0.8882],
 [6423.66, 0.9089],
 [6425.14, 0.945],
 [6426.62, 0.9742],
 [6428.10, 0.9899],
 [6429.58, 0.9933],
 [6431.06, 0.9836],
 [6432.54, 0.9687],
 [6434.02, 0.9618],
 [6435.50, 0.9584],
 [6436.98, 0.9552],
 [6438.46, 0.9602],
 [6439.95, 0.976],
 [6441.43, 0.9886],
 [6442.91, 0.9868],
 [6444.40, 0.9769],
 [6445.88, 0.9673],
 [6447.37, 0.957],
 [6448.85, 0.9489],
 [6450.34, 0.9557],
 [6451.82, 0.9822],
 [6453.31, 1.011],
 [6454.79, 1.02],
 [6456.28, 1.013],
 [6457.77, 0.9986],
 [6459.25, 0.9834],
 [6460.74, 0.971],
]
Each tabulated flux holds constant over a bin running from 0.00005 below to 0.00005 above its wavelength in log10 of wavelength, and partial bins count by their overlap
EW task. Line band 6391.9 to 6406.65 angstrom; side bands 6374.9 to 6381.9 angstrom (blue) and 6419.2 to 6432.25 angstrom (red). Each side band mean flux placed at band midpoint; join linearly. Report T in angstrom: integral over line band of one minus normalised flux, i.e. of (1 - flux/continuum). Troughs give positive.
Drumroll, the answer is -0.8 angstrom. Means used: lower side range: 0.966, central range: 1.01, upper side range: 0.946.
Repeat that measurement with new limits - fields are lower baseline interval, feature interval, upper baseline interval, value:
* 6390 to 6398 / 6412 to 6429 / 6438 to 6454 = 0.59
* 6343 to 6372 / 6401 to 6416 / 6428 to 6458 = -0.28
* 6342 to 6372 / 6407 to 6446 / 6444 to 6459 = 0.72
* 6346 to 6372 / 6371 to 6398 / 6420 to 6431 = -0.84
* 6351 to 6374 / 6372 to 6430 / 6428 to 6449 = -0.96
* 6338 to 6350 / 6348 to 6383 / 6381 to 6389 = 1.99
